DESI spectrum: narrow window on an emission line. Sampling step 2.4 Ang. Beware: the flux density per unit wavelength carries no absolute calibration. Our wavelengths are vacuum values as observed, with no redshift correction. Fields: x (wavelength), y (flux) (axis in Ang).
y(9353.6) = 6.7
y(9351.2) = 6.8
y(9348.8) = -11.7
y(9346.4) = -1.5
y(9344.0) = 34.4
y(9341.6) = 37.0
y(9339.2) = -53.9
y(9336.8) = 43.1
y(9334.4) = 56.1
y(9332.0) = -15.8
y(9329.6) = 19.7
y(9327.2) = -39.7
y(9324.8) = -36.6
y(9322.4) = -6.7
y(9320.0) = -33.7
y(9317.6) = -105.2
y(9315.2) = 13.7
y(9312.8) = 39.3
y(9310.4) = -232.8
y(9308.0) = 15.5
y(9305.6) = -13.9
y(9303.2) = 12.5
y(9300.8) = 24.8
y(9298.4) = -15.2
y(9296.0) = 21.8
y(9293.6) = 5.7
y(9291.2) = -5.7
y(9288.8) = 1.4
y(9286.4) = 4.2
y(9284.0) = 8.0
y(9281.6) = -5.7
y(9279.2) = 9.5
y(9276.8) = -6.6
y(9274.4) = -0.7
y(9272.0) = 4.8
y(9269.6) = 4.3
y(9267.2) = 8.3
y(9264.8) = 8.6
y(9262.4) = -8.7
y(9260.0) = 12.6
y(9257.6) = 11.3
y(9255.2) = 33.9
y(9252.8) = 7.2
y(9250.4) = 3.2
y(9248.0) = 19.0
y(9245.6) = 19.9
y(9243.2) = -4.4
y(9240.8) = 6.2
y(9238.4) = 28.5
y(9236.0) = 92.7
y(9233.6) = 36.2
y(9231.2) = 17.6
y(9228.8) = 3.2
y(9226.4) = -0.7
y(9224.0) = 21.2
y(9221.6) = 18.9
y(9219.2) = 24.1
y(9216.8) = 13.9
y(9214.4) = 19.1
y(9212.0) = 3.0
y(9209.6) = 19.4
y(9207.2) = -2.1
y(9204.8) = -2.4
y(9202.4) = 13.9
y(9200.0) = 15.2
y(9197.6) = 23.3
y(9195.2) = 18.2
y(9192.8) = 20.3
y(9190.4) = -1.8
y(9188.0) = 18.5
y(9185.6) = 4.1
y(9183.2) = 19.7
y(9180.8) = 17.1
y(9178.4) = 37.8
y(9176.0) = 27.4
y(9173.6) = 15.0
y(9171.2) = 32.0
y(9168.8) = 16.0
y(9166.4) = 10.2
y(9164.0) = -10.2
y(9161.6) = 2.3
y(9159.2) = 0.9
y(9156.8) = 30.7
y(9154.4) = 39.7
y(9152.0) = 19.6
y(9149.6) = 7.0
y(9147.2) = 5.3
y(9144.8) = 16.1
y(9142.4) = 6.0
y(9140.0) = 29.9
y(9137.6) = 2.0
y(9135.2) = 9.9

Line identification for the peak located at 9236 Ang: H-beta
